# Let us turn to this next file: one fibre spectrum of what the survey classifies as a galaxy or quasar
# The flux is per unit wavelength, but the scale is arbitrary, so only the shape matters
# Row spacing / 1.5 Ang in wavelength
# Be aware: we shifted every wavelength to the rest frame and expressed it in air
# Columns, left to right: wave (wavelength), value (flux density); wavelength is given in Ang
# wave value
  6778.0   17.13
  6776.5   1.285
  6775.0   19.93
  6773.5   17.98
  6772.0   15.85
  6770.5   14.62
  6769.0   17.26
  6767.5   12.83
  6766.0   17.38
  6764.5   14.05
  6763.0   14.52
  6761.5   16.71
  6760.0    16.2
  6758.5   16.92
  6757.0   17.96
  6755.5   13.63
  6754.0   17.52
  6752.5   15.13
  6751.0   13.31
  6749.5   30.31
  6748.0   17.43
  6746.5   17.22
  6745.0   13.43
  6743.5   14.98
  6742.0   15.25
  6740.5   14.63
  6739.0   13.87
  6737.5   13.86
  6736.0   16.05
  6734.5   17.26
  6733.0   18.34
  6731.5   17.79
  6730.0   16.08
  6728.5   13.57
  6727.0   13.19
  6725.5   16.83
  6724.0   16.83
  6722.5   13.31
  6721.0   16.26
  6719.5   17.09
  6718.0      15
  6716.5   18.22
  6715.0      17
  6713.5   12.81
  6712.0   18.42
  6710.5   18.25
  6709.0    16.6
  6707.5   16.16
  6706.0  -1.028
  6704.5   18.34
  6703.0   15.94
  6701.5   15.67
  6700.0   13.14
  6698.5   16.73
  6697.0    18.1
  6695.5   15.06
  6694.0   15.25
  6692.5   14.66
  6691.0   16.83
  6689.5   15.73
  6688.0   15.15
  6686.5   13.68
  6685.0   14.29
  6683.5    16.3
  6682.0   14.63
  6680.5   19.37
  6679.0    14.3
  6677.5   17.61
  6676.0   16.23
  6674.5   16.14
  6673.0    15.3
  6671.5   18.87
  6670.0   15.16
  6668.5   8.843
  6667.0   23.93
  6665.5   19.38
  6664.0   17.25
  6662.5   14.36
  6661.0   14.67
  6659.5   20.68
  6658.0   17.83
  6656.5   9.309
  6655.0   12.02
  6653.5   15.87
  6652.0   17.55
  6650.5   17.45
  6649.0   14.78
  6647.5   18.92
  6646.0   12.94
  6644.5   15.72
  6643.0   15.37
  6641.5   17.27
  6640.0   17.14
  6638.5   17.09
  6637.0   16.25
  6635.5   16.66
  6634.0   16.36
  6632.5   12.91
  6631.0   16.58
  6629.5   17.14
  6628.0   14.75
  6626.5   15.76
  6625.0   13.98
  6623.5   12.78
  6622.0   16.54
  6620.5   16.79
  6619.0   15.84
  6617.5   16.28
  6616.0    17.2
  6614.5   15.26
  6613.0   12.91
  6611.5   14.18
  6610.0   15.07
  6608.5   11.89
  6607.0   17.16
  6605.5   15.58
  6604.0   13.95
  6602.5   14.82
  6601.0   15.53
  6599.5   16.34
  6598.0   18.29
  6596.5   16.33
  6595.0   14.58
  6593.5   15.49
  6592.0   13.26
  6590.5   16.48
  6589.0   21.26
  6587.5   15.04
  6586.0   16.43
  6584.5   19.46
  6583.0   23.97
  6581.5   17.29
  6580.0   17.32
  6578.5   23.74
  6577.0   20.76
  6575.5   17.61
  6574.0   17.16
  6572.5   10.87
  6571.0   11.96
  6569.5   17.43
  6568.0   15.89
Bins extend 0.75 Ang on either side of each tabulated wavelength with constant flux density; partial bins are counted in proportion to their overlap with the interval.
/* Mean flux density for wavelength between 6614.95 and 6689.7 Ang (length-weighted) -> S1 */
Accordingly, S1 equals 15.9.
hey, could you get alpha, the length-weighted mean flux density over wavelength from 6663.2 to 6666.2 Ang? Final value 18.2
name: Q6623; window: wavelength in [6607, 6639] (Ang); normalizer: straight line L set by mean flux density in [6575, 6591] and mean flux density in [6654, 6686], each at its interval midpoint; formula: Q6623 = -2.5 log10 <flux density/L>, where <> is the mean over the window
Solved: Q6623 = 0.15 mag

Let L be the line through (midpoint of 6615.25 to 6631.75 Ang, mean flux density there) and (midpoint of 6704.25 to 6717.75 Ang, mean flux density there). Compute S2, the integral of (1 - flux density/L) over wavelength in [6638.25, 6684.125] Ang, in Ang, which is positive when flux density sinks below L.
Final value -2.4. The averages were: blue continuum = 15.8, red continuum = 14.9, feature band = 16.2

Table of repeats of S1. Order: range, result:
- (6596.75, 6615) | 15.1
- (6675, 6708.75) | 15.1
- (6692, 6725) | 15.4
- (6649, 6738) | 15.8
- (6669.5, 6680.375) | 16.4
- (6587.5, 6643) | 15.7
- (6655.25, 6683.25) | 16.2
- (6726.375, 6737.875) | 15.9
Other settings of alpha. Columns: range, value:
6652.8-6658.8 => 13.8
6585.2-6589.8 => 17.6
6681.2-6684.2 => 15.5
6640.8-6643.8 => 16.3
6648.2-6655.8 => 15.5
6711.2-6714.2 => 15.7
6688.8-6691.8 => 16.3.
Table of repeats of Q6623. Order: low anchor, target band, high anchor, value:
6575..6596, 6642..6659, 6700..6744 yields 0.095 mag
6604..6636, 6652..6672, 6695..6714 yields -0.064 mag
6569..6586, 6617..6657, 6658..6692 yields 0.090 mag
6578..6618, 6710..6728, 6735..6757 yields 0.017 mag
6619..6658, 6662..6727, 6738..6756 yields 0.017 mag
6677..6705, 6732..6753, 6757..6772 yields -0.053 mag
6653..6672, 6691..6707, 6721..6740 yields 0.104 mag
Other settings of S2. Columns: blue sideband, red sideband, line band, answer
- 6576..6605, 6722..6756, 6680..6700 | 1.0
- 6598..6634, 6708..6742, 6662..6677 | -1.0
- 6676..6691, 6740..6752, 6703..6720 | 1.2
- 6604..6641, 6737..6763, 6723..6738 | 0.2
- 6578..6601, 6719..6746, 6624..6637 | 1.1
